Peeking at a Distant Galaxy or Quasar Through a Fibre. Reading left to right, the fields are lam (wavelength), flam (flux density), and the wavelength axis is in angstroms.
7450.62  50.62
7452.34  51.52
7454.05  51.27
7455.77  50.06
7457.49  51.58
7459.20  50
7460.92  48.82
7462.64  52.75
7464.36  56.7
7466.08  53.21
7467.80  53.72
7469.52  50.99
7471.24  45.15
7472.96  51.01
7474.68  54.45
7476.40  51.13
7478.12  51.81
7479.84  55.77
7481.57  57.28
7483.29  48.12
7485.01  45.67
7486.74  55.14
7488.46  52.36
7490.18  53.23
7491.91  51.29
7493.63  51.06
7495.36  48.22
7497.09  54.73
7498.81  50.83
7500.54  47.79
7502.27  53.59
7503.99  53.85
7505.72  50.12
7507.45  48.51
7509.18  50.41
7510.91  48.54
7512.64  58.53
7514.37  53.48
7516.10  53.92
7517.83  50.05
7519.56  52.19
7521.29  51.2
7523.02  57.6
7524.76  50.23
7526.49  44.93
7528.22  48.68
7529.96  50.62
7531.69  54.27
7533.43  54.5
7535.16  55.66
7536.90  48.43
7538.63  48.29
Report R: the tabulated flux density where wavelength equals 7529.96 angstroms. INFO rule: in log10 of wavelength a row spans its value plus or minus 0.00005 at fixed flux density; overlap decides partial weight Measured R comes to 50.62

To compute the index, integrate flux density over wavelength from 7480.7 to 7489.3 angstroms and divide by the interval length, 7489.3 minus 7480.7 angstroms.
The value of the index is 51.7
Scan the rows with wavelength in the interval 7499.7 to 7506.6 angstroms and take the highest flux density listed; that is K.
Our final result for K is 53.85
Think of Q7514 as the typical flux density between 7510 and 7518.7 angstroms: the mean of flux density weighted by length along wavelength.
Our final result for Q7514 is 52.9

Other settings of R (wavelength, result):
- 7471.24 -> 45.15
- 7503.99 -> 53.85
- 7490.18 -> 53.23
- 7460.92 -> 48.82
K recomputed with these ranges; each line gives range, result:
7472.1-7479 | 54.45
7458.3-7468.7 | 56.7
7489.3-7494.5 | 53.23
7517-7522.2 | 52.19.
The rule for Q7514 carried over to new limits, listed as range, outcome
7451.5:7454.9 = 51.5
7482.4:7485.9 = 47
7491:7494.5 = 51.1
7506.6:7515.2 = 51.9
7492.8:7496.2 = 49.6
